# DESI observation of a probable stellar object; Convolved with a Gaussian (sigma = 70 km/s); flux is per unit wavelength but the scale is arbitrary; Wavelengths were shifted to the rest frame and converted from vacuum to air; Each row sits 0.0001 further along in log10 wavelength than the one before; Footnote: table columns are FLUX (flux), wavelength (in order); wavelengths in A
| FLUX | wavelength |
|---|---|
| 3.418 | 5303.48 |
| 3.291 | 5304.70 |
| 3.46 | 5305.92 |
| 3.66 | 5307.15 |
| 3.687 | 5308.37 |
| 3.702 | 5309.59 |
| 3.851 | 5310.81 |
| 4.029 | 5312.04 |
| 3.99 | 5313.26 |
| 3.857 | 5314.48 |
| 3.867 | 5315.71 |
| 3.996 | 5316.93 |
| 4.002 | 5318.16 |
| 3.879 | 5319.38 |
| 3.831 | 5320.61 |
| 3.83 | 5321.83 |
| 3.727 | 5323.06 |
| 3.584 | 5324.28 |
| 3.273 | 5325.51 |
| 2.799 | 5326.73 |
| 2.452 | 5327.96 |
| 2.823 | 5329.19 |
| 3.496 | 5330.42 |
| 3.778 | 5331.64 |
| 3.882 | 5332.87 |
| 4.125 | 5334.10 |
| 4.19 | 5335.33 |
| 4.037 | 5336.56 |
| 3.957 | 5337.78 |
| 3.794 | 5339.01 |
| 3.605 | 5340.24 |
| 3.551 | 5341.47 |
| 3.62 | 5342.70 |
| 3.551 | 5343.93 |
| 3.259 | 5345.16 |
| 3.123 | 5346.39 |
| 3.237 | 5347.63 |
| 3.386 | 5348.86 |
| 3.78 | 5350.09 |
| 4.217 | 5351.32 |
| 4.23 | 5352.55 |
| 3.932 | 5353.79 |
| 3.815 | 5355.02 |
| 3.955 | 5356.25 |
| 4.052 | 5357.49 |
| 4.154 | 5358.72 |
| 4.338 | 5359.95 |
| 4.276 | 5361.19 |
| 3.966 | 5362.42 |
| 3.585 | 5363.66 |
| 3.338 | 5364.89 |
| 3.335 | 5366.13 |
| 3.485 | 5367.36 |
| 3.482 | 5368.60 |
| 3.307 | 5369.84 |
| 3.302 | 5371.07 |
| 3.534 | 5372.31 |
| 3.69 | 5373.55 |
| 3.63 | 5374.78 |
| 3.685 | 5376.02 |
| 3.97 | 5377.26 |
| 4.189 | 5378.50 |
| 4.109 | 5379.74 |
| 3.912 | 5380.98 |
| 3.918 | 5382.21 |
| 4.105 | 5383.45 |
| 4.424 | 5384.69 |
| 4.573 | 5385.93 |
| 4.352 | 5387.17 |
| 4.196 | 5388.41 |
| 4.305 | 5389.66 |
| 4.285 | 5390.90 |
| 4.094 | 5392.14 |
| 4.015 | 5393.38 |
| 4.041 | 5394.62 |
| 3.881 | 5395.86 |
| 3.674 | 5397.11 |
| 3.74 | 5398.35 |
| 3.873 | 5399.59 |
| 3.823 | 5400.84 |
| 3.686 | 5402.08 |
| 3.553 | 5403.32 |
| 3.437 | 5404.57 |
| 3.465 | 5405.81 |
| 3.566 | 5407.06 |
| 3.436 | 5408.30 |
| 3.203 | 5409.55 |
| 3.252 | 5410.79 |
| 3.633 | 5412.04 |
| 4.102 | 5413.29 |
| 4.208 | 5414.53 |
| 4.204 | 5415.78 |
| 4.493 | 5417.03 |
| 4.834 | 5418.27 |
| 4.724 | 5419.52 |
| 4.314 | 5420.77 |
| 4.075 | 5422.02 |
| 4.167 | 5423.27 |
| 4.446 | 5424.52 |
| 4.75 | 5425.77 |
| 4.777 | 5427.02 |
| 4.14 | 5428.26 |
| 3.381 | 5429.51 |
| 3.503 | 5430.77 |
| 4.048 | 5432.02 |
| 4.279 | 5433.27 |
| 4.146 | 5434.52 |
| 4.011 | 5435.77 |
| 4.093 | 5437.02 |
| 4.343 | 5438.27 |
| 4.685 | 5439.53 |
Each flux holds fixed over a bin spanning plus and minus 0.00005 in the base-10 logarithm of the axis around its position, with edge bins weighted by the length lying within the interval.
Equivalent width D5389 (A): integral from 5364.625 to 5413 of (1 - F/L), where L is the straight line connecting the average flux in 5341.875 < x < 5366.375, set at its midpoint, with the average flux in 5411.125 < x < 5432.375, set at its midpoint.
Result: 2.5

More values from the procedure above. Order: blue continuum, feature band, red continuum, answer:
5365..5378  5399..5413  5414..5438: 1.5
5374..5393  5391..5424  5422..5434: 1.8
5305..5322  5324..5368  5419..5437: 2.9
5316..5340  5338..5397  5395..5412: -3.6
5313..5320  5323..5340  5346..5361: 1.5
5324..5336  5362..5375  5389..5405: 0.7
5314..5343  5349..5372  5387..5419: -0.2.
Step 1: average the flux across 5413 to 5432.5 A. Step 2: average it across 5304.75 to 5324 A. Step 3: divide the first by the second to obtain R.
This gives 1.12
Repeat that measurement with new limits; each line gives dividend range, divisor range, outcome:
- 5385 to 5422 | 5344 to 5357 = 1.08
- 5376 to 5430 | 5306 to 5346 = 1.10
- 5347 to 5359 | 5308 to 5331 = 1.07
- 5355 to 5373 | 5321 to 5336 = 1.06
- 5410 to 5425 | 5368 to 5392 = 1.06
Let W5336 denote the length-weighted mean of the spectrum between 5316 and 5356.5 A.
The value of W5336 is 3.66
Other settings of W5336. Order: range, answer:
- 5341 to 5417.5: 3.81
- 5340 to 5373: 3.68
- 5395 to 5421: 3.86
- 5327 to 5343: 3.62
